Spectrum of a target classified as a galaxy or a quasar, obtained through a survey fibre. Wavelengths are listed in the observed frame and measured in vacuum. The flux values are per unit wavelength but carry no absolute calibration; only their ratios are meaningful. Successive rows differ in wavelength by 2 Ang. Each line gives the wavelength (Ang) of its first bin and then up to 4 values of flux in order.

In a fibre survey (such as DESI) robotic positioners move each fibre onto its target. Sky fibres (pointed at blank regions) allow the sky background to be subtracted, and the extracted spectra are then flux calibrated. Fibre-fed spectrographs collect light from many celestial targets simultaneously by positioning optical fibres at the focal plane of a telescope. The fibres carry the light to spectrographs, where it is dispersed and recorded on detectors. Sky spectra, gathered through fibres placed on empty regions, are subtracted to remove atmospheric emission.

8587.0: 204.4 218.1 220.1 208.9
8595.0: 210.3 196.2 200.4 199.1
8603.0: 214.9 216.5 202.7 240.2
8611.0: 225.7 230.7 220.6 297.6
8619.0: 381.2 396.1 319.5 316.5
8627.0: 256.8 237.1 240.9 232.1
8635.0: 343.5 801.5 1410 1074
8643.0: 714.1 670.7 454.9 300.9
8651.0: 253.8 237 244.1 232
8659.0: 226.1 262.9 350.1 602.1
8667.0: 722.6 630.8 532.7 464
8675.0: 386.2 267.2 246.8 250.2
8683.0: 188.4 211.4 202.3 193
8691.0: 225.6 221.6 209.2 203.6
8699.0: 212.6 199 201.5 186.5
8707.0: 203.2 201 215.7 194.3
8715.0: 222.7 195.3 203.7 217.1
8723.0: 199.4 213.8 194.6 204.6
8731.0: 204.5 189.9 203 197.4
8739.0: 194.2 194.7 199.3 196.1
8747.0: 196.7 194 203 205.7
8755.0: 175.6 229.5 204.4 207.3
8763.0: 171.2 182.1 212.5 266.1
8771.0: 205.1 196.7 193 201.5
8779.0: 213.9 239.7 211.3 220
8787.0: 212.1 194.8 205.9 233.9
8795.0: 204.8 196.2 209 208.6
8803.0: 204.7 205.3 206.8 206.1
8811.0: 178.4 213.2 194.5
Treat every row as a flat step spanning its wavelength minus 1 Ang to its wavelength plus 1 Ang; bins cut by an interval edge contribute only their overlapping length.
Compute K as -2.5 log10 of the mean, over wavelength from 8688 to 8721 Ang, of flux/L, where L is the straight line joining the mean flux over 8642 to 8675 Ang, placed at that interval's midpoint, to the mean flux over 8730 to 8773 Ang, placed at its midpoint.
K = 0.46 mag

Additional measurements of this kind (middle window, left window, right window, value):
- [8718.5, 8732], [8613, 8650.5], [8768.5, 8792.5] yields 0.44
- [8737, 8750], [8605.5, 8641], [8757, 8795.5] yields 0.26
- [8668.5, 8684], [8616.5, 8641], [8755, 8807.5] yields 0.07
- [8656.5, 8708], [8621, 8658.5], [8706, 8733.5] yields 0.10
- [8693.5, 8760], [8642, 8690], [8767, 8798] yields 0.37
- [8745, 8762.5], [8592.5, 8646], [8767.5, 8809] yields 0.22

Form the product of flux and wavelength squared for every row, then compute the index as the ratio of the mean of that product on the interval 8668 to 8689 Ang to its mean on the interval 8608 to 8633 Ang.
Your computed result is 1.2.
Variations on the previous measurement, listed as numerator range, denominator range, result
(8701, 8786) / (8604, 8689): 0.54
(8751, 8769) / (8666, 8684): 0.50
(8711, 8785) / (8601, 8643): 0.53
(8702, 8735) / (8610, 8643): 0.47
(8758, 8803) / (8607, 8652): 0.50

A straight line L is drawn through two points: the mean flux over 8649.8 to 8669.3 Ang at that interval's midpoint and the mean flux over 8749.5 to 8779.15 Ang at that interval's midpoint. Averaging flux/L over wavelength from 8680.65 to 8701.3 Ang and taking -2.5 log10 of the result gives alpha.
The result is 0.45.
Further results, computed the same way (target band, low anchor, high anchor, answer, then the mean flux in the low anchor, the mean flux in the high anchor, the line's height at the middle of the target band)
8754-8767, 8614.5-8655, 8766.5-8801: 0.26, 456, 213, 251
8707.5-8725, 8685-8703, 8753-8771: 0.00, 208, 206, 207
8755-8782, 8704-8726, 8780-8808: 0.00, 205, 211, 209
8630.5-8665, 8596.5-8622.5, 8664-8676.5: -0.15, 250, 545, 436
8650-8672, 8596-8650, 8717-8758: -0.20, 392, 201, 329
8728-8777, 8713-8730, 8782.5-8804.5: 0.03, 206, 209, 207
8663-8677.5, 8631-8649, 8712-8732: -0.03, 664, 205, 494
